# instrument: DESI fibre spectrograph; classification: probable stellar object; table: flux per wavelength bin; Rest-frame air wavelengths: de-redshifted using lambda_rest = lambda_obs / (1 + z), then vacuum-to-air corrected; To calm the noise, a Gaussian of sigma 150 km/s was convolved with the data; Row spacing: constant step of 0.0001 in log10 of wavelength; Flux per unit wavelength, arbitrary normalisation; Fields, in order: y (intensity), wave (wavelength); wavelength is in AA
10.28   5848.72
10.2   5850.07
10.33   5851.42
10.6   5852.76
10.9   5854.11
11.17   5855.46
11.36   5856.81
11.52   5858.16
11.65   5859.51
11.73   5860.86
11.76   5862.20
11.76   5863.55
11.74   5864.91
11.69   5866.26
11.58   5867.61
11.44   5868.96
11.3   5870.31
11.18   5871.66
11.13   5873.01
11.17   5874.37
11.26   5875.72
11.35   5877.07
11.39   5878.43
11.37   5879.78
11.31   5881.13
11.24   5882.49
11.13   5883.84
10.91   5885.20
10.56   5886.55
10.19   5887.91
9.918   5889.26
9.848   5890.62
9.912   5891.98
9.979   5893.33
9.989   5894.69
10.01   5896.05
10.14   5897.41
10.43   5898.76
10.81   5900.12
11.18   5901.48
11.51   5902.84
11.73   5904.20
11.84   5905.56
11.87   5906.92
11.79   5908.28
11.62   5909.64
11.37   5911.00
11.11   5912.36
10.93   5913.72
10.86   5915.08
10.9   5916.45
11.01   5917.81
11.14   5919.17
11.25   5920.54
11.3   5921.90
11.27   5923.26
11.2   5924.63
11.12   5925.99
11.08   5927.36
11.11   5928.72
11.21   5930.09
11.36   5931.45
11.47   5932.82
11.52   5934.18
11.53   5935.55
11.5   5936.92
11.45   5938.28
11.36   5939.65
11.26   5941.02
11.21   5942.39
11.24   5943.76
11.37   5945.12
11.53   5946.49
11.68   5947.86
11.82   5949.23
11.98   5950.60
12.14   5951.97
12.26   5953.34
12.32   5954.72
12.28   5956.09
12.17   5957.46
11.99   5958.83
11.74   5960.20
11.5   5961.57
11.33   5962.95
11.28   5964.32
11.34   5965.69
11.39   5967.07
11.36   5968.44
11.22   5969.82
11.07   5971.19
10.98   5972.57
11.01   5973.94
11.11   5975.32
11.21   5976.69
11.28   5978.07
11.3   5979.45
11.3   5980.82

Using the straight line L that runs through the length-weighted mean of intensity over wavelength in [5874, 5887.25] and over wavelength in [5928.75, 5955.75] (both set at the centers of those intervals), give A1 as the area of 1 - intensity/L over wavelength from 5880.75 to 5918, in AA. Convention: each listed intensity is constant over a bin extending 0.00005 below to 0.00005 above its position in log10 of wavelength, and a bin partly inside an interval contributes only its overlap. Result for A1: 1.46 AA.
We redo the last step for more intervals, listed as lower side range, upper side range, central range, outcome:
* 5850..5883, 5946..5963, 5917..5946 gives 1.2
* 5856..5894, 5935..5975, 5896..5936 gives 0.5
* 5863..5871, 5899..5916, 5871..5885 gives 0.3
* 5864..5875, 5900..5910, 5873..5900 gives 2.0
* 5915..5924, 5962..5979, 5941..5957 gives -0.9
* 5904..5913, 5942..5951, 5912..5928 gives 0.7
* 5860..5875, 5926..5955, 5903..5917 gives 0.1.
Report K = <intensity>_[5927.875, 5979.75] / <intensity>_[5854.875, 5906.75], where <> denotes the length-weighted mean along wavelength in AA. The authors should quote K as 1.04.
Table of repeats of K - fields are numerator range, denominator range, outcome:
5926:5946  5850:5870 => 1.00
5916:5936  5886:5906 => 1.07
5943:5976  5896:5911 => 1.03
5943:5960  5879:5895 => 1.13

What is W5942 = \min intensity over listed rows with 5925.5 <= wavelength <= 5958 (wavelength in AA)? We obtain 11.08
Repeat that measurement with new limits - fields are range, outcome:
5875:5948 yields 9.848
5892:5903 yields 9.979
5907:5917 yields 10.86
